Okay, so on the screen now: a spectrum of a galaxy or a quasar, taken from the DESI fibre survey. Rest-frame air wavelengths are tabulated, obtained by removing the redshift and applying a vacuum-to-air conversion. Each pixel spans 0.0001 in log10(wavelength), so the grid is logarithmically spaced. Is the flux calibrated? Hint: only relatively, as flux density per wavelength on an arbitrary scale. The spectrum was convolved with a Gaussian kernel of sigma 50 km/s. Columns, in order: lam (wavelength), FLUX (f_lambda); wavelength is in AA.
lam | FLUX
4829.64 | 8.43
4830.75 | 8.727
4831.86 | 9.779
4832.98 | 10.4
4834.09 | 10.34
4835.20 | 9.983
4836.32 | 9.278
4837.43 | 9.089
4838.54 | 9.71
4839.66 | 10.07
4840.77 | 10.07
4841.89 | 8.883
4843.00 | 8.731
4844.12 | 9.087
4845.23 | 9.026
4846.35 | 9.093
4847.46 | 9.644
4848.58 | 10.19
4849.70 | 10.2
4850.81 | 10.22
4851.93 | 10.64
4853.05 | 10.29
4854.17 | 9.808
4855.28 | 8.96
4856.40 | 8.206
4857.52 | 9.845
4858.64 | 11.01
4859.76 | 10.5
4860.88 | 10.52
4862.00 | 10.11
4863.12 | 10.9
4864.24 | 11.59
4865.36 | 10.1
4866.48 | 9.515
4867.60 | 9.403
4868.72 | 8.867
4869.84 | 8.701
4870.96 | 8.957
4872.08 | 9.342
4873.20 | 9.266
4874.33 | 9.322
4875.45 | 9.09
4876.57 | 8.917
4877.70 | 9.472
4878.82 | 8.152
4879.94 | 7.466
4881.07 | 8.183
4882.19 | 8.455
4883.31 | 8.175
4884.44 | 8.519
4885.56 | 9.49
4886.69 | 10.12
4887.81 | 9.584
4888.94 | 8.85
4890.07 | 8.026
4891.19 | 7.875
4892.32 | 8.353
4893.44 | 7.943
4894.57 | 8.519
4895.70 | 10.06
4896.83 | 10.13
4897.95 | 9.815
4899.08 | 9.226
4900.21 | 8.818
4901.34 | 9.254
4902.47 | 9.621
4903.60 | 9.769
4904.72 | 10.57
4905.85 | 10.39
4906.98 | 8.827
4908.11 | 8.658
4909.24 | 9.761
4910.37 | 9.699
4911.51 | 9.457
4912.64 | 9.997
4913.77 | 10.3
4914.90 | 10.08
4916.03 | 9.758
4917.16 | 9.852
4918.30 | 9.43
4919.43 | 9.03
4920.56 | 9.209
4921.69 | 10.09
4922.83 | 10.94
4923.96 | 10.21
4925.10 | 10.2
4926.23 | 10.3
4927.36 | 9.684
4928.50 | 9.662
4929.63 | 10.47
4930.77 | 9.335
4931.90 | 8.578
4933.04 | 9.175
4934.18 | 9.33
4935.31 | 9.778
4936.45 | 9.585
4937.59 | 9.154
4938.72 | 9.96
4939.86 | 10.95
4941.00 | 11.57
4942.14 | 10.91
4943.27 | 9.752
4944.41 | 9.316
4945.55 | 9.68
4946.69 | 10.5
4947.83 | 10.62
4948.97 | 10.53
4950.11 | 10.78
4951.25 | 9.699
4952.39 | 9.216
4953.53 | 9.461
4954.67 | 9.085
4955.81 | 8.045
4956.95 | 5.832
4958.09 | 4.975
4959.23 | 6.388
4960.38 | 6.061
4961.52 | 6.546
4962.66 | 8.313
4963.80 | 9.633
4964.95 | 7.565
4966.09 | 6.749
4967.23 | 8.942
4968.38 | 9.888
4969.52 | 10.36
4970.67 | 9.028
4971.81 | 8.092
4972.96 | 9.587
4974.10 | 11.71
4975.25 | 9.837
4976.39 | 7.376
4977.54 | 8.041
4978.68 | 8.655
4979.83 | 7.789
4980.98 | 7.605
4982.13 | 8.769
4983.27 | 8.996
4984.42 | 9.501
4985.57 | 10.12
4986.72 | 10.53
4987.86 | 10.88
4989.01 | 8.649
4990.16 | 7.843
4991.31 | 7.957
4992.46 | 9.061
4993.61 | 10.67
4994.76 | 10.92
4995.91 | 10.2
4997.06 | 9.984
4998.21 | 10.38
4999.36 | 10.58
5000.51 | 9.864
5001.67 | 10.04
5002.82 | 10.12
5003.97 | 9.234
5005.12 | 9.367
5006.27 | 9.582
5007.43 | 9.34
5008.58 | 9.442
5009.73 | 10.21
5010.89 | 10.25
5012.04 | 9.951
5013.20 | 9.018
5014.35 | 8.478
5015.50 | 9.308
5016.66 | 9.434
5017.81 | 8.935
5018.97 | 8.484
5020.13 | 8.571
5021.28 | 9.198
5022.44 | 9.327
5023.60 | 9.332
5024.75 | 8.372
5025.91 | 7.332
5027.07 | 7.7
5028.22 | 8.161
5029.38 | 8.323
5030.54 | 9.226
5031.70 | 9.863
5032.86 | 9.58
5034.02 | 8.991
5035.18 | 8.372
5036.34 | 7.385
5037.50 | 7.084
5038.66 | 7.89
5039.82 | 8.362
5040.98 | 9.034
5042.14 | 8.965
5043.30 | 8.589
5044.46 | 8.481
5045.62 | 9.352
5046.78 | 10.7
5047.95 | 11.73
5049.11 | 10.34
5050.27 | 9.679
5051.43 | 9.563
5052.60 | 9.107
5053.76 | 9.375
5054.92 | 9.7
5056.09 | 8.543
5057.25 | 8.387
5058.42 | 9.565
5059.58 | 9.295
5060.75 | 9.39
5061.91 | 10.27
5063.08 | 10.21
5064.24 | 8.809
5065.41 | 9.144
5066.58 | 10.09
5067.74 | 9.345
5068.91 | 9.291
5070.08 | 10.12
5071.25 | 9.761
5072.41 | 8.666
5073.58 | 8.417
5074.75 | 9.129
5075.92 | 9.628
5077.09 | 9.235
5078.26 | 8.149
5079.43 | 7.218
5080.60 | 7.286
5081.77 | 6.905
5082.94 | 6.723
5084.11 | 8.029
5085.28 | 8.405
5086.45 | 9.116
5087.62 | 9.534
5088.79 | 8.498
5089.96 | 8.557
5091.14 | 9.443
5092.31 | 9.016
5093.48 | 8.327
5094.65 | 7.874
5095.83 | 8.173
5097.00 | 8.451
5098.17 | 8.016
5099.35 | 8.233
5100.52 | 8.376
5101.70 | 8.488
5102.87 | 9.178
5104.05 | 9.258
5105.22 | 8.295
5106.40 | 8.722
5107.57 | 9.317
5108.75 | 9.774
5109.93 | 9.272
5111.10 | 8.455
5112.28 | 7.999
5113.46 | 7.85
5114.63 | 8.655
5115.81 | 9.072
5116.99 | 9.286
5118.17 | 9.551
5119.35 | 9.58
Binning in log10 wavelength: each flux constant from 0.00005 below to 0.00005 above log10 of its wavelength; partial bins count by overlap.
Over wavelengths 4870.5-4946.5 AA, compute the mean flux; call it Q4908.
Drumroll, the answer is 9.45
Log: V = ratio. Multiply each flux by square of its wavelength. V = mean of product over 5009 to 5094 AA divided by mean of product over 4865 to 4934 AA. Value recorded 1.0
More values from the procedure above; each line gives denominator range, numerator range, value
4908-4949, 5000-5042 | 0.94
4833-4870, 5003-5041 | 0.97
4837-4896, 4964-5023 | 1.05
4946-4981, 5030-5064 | 1.10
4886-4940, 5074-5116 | 0.96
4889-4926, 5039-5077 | 1.05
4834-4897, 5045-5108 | 1.04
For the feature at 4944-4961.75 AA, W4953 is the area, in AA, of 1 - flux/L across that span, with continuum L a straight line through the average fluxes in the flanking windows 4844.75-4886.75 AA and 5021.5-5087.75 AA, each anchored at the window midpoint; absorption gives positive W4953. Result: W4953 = 1.24 AA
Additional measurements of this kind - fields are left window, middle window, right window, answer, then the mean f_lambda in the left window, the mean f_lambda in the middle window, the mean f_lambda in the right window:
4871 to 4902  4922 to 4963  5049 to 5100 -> -1.9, 8.91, 9.3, 8.87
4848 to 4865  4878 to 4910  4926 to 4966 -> 2.3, 10.2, 9.03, 9.12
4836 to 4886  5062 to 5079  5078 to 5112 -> -1.5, 9.45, 9.29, 8.45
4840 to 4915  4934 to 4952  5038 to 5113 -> -1.7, 9.41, 10.1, 8.92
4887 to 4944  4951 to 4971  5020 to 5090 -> 2.8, 9.61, 8.06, 8.91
